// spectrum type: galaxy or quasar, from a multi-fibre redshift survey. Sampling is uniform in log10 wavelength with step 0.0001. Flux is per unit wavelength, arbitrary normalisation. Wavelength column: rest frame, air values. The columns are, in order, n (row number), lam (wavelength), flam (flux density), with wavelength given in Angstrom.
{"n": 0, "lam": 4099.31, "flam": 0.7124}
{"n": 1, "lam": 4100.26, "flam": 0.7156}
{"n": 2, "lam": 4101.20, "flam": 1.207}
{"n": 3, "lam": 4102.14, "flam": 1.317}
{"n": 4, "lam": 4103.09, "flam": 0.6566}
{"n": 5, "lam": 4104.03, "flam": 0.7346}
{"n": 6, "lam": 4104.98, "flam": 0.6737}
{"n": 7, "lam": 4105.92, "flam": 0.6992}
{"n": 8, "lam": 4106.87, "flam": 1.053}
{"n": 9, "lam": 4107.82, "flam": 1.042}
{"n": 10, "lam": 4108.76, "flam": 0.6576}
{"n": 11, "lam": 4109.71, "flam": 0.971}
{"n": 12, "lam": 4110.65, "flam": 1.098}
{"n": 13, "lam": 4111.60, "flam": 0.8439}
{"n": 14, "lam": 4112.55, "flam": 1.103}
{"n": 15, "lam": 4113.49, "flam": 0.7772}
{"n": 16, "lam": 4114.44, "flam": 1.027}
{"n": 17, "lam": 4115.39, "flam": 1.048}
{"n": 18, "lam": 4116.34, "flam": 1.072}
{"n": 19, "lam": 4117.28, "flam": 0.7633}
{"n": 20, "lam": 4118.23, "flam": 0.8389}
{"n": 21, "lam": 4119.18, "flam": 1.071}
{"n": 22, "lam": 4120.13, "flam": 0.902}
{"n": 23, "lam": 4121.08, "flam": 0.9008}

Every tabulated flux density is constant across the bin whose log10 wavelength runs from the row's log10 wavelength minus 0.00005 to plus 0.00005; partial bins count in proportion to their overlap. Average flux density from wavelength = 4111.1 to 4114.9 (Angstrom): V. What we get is 0.938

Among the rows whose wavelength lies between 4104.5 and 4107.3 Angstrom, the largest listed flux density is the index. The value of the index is 1.053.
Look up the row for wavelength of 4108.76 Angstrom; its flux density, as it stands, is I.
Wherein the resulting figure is 0.6576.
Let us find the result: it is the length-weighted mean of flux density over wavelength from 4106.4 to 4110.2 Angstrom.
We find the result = 0.933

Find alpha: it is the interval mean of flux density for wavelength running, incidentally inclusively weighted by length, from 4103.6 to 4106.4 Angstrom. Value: 0.701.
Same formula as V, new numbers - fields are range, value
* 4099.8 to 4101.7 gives 0.973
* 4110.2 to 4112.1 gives 0.968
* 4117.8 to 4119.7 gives 0.955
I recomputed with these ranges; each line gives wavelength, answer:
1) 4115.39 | 1.048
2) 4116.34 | 1.072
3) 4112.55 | 1.103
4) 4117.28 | 0.7633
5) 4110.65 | 1.098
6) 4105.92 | 0.6992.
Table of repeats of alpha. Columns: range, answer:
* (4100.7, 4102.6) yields 1.26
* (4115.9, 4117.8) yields 0.916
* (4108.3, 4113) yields 0.934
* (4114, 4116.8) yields 1.05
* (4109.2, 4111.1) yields 1.03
